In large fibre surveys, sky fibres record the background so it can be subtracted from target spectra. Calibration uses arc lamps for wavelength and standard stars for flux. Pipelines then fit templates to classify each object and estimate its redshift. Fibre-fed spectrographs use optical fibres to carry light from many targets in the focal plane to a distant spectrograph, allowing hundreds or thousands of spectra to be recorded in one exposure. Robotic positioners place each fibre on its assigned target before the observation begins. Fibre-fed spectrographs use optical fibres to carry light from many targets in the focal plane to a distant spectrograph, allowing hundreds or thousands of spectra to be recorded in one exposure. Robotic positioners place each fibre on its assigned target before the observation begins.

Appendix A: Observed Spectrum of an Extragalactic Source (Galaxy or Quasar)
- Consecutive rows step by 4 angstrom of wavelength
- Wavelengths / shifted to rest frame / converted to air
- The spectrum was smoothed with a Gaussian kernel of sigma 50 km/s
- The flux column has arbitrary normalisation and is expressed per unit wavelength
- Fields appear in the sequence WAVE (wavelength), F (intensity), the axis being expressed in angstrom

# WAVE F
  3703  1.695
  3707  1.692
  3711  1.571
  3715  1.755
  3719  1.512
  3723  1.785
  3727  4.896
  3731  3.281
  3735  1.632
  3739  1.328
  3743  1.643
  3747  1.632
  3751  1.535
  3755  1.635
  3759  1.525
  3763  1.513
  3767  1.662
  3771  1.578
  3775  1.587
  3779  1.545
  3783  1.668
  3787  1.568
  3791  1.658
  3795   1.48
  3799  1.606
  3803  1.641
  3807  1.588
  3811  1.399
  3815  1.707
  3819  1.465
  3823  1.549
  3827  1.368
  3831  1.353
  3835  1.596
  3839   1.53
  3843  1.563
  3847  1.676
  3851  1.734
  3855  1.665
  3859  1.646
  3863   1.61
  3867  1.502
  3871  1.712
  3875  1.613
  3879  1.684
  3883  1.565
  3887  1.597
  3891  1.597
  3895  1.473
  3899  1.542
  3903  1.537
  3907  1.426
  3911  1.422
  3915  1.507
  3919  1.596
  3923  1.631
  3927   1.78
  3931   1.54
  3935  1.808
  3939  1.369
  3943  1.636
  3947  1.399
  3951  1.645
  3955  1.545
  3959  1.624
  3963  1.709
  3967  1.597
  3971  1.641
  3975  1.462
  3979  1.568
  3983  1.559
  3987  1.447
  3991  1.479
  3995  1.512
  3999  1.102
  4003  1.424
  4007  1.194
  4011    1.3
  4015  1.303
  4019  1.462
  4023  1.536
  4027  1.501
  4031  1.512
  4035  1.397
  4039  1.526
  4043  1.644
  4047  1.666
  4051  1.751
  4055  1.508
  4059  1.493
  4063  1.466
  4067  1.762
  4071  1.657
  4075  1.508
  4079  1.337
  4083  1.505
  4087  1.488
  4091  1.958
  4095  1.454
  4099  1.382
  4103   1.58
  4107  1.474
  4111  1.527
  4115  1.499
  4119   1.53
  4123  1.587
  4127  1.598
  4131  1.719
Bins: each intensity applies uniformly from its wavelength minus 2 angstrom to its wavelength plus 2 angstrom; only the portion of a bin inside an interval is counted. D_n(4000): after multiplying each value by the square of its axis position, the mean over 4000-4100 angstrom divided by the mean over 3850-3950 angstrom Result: 1.03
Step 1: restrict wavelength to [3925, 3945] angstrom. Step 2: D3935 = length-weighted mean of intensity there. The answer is 1.63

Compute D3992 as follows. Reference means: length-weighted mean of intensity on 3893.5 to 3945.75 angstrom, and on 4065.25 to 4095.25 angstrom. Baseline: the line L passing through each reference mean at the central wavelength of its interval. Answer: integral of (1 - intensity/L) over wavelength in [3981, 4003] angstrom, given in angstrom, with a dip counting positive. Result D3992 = 2.1 angstrom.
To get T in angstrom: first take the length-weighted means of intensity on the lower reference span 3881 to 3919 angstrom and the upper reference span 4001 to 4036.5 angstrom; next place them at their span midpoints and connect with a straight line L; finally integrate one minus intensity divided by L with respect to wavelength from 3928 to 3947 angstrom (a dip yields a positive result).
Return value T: -1.19 angstrom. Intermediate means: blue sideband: 1.52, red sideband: 1.4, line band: 1.58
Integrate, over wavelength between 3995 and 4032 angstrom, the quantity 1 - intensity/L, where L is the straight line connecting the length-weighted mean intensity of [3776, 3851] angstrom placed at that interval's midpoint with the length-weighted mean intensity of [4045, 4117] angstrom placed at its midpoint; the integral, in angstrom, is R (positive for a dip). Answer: 4.3 angstrom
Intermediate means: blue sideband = 1.56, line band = 1.37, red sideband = 1.56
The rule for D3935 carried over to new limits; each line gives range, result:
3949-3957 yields 1.59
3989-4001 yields 1.36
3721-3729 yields 3.34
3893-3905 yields 1.52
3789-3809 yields 1.59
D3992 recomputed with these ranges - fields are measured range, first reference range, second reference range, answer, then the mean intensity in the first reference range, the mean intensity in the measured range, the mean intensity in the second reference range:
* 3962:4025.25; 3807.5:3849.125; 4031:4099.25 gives 4.0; 1.52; 1.45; 1.56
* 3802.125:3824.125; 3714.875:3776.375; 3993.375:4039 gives 2.8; 1.91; 1.55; 1.39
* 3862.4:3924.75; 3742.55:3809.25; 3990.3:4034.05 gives -3.0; 1.59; 1.56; 1.39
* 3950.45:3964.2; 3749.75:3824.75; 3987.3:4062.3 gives -1.2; 1.57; 1.62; 1.46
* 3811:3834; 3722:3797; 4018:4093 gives 3.9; 1.85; 1.49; 1.56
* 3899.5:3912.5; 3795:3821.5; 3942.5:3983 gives 0.8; 1.56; 1.47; 1.58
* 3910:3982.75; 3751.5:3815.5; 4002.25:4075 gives -2.4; 1.58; 1.58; 1.51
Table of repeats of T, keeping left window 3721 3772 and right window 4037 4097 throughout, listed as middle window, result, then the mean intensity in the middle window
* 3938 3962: 2.45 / 1.55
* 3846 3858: 1.04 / 1.69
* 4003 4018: 3.20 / 1.3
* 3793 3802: 1.70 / 1.55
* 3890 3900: 1.47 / 1.53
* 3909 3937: 2.36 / 1.61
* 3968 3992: 2.26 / 1.53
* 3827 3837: 2.25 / 1.45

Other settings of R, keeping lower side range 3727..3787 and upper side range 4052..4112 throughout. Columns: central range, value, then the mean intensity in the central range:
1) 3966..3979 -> 0.5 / 1.56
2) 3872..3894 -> 1.2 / 1.61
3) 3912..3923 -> 0.8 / 1.55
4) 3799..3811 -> 1.3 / 1.58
